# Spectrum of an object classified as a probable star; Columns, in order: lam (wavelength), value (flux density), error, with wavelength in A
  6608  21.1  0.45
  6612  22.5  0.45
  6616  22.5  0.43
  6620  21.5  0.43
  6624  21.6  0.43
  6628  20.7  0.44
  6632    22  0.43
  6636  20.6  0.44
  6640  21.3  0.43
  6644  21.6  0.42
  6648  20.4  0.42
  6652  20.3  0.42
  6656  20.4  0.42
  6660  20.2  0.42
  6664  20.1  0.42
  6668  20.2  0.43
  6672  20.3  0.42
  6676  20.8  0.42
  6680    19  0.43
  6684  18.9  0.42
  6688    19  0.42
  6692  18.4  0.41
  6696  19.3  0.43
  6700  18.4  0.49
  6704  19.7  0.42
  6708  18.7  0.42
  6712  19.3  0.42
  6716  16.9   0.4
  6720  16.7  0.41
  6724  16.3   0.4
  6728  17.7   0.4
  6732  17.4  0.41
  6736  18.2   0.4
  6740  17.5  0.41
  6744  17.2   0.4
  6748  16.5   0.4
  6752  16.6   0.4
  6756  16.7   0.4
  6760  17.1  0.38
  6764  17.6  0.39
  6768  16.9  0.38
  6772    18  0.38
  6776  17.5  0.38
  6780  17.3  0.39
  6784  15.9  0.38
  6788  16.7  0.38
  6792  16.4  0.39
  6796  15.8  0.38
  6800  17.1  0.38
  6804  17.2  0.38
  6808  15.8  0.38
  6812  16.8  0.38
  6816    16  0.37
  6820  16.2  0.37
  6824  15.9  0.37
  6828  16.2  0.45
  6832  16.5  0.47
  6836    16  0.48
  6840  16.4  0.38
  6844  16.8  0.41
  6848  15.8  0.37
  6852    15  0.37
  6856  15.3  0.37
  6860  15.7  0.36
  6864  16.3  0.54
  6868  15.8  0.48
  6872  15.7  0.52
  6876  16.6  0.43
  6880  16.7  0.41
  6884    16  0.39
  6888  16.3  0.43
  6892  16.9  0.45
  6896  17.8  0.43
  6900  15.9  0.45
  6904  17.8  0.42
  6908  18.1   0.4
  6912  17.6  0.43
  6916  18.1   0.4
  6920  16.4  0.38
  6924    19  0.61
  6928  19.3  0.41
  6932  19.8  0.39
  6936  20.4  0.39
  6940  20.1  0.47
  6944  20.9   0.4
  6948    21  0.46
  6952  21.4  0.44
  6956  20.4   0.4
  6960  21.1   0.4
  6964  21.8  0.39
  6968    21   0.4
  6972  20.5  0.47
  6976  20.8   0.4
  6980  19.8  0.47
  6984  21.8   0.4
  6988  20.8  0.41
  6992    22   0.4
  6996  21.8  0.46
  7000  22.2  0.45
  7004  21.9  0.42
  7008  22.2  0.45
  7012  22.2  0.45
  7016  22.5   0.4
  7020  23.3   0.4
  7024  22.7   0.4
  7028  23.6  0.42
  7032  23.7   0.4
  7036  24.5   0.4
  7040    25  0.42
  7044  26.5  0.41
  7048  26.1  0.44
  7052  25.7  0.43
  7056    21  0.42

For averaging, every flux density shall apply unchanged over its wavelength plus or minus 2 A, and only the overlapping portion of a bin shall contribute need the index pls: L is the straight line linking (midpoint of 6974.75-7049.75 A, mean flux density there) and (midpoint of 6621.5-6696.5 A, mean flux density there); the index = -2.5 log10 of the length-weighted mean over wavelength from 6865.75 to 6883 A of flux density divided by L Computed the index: 0.32 mag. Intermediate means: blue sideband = 20.3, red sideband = 22.8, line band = 16.2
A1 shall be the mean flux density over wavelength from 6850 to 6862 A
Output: 15.3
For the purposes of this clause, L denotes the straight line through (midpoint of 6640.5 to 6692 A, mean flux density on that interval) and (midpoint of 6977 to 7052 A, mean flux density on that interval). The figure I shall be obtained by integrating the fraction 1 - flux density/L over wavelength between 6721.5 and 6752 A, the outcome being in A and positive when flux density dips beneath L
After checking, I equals 5.1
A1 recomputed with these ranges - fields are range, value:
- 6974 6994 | 21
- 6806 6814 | 16.3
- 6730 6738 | 17.8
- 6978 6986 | 20.8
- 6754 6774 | 17.3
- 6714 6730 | 16.9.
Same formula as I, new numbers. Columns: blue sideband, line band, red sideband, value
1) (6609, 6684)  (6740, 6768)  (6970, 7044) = 5.7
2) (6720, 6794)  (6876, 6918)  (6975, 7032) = 5.9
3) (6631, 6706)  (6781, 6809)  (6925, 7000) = 5.4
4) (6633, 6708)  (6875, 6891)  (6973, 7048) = 3.9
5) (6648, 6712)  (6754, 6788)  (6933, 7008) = 5.0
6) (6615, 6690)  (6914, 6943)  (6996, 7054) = 4.8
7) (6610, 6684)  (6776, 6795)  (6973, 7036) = 4.2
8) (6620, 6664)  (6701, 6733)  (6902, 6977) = 4.3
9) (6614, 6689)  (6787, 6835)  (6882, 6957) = 7.5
